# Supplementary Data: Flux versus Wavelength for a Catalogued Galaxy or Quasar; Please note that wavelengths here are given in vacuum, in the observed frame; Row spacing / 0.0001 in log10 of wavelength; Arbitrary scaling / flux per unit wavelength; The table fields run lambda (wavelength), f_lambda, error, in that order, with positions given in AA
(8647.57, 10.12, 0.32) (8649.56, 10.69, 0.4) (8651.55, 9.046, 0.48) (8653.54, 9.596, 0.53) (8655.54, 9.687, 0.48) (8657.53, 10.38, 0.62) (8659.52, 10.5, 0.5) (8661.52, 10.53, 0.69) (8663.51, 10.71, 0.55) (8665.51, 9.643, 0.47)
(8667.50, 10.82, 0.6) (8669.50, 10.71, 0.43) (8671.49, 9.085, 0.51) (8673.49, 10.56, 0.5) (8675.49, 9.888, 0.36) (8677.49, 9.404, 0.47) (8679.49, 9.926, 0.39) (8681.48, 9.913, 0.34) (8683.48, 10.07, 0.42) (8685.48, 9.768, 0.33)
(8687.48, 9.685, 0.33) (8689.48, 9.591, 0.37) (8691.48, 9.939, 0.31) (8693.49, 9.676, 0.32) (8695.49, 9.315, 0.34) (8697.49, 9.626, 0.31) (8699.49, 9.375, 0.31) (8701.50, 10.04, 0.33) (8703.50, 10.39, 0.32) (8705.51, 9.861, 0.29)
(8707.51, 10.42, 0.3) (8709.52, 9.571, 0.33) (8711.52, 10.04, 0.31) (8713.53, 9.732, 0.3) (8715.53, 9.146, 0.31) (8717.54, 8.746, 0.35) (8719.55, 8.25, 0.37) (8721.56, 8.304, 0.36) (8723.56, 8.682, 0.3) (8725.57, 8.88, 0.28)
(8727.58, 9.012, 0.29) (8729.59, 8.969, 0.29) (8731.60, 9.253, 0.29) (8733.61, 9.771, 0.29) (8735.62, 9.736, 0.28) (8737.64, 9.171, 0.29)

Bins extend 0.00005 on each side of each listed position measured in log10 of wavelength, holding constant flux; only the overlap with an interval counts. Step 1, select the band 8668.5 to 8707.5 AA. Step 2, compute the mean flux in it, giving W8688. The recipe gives 9.85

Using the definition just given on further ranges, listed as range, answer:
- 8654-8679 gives 10.1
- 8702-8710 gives 10.1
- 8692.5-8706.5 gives 9.75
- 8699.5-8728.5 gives 9.36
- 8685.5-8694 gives 9.72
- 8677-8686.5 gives 9.84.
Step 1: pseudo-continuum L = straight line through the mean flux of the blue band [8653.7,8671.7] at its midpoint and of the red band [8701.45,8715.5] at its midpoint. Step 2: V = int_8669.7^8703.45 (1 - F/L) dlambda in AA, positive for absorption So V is 1.0 AA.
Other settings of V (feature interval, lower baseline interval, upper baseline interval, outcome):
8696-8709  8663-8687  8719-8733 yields -0.8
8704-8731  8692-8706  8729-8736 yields 1.0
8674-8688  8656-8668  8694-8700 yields 0.1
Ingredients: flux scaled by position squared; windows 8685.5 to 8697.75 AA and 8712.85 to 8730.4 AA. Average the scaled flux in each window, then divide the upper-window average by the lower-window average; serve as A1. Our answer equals 0.92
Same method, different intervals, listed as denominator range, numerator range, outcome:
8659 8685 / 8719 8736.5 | 0.90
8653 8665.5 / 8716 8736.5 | 0.89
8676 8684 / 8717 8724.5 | 0.87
